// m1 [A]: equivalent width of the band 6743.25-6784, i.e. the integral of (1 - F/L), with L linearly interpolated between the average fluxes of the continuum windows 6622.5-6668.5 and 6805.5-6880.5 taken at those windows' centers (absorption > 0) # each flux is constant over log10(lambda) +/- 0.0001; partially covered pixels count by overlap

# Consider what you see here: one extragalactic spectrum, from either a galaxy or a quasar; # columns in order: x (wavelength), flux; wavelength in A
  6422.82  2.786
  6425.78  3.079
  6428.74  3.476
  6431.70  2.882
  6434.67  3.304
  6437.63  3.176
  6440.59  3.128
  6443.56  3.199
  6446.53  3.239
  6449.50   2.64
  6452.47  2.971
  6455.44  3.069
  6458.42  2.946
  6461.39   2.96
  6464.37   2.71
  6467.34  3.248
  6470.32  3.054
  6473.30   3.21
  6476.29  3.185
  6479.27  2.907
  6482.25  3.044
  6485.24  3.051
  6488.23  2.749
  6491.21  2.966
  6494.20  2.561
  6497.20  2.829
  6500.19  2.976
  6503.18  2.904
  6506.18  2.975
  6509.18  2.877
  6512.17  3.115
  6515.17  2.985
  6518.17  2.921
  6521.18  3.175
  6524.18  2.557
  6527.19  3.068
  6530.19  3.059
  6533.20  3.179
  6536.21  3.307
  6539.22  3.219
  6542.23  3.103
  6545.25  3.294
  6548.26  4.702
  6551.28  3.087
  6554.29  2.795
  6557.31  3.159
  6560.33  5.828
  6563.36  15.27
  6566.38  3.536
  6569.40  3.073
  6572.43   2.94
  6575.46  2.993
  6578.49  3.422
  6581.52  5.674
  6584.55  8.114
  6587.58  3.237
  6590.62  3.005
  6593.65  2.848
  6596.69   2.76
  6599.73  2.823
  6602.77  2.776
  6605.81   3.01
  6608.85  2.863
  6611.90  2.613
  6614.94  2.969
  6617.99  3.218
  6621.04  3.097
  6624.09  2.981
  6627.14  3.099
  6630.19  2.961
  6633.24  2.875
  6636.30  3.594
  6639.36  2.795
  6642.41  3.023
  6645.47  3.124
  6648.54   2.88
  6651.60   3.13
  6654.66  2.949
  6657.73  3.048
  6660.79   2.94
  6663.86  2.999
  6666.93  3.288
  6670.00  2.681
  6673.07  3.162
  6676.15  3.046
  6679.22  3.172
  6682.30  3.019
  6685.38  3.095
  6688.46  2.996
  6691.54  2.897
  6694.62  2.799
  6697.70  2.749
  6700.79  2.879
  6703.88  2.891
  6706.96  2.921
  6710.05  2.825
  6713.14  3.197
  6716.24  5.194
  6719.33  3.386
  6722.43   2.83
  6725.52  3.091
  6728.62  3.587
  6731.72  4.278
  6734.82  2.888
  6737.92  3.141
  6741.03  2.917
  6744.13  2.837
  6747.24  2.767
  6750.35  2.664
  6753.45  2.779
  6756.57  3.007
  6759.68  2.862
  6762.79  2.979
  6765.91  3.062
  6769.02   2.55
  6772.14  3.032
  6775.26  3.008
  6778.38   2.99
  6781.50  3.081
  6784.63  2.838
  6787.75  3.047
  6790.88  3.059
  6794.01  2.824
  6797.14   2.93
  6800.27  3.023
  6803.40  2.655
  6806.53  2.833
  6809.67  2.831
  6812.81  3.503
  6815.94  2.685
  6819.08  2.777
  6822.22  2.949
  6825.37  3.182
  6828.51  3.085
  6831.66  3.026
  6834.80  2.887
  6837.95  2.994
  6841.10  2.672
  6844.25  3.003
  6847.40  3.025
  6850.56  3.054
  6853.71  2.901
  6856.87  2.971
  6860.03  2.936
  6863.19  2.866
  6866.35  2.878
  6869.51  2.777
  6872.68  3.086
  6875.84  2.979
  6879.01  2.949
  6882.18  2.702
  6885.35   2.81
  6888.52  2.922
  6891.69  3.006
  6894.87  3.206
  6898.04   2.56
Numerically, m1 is 1.32 A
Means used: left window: 3.05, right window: 2.95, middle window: 2.89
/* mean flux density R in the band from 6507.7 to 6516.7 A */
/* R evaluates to 3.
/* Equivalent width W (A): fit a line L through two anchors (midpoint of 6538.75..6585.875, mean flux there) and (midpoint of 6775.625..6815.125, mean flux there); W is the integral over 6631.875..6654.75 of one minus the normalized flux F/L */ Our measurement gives 5.70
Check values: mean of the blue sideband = 4.66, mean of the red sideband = 2.96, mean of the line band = 3.05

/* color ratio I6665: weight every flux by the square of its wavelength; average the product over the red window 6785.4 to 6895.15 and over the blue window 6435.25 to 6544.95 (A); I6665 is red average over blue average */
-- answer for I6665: 1.08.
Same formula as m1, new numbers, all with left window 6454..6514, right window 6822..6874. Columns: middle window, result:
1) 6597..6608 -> 0.40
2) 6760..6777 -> 0.21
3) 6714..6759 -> -4.12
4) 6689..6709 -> 0.67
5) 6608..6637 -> -0.50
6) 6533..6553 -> -3.08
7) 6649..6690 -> -1.03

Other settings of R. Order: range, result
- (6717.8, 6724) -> 3.11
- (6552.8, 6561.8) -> 3.92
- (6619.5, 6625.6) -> 3.04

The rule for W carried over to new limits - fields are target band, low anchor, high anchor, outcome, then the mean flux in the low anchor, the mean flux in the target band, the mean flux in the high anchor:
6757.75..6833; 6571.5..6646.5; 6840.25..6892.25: 1.86 A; 3.32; 2.95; 2.92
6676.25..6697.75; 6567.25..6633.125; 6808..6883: 1.51 A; 3.35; 2.98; 2.95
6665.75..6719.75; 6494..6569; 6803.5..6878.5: 3.18 A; 3.71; 3.12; 2.95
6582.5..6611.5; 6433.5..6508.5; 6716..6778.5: -4.36 A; 3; 3.5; 3.1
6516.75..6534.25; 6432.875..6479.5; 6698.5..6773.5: 0.47 A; 3.06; 2.99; 3.1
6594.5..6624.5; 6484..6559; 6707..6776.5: 1.81 A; 3.07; 2.91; 3.13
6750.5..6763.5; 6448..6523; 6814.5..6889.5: 0.25 A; 2.96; 2.88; 2.92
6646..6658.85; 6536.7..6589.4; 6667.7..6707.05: 1.46 A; 4.52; 3.01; 2.95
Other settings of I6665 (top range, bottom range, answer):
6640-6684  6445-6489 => 1.07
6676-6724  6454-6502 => 1.13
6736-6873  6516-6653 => 0.88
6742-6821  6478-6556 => 1.03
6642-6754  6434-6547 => 1.09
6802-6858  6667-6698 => 1.03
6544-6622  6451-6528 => 1.38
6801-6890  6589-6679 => 1.04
